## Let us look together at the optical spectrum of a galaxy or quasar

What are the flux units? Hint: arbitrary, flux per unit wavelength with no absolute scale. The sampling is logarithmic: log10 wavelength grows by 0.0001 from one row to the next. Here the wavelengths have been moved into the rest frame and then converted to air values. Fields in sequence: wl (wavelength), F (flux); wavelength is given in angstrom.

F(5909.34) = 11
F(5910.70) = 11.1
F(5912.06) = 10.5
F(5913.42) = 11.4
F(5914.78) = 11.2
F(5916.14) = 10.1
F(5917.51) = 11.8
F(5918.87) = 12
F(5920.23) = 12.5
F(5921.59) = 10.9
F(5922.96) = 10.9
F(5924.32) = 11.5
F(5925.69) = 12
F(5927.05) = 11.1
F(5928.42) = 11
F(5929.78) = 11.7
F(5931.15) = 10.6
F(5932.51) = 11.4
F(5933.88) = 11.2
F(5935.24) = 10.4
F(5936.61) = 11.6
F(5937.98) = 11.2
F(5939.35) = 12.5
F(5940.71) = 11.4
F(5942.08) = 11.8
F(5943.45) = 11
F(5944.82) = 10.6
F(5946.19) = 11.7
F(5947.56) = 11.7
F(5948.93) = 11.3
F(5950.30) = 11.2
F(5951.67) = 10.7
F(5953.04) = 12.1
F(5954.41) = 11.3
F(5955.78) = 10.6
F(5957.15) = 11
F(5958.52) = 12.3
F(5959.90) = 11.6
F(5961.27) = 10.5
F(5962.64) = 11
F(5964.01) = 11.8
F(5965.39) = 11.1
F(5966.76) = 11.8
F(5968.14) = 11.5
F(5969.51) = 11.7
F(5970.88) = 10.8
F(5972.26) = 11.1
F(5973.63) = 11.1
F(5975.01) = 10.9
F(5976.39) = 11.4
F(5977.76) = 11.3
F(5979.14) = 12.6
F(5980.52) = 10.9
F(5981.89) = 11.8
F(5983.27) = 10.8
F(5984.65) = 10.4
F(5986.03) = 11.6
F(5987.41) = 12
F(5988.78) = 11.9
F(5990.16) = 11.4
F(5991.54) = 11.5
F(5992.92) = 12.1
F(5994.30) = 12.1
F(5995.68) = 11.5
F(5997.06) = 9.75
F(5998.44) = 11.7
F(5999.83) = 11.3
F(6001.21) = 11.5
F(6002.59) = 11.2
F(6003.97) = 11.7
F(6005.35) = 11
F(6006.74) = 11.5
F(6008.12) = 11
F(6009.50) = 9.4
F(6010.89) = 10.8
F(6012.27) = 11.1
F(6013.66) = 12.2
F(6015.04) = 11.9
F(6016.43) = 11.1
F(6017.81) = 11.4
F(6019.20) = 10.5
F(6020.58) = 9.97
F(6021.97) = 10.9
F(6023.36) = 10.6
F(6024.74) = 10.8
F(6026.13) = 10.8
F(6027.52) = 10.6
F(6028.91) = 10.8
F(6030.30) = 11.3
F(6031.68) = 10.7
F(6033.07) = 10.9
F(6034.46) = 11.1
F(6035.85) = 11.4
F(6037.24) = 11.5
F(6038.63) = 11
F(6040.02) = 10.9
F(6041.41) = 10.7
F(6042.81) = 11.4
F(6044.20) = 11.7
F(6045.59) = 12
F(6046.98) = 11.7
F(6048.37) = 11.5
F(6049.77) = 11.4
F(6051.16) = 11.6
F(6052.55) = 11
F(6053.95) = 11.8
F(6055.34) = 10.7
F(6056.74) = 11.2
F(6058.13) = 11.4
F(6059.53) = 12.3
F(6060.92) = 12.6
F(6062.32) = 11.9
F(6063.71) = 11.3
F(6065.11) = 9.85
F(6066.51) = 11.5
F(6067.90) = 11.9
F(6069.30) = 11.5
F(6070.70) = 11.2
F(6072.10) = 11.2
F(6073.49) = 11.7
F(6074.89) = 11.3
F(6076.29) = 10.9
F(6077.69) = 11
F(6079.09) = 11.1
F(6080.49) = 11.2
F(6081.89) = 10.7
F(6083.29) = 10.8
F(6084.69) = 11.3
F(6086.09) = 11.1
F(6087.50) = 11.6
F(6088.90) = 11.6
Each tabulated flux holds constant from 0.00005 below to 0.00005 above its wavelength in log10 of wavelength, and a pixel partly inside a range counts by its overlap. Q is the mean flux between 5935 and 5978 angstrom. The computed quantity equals 11.3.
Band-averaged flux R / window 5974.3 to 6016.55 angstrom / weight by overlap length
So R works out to 11.3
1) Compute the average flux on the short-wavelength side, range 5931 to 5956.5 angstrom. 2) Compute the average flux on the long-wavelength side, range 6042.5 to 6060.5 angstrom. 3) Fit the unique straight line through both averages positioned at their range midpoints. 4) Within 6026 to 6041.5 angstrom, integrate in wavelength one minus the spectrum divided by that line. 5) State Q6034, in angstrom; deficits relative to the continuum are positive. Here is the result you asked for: 0.7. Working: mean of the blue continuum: 11.3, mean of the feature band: 11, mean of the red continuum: 11.5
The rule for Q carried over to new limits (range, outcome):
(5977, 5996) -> 11.6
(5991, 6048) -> 11.1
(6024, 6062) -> 11.3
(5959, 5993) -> 11.4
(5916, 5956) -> 11.4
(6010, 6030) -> 10.9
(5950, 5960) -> 11.3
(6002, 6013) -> 11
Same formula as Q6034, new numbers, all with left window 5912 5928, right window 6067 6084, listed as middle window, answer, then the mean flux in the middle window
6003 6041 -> 0.9 angstrom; 11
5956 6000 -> -0.3 angstrom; 11.4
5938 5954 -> -0.2 angstrom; 11.4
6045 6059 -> -0.2 angstrom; 11.4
